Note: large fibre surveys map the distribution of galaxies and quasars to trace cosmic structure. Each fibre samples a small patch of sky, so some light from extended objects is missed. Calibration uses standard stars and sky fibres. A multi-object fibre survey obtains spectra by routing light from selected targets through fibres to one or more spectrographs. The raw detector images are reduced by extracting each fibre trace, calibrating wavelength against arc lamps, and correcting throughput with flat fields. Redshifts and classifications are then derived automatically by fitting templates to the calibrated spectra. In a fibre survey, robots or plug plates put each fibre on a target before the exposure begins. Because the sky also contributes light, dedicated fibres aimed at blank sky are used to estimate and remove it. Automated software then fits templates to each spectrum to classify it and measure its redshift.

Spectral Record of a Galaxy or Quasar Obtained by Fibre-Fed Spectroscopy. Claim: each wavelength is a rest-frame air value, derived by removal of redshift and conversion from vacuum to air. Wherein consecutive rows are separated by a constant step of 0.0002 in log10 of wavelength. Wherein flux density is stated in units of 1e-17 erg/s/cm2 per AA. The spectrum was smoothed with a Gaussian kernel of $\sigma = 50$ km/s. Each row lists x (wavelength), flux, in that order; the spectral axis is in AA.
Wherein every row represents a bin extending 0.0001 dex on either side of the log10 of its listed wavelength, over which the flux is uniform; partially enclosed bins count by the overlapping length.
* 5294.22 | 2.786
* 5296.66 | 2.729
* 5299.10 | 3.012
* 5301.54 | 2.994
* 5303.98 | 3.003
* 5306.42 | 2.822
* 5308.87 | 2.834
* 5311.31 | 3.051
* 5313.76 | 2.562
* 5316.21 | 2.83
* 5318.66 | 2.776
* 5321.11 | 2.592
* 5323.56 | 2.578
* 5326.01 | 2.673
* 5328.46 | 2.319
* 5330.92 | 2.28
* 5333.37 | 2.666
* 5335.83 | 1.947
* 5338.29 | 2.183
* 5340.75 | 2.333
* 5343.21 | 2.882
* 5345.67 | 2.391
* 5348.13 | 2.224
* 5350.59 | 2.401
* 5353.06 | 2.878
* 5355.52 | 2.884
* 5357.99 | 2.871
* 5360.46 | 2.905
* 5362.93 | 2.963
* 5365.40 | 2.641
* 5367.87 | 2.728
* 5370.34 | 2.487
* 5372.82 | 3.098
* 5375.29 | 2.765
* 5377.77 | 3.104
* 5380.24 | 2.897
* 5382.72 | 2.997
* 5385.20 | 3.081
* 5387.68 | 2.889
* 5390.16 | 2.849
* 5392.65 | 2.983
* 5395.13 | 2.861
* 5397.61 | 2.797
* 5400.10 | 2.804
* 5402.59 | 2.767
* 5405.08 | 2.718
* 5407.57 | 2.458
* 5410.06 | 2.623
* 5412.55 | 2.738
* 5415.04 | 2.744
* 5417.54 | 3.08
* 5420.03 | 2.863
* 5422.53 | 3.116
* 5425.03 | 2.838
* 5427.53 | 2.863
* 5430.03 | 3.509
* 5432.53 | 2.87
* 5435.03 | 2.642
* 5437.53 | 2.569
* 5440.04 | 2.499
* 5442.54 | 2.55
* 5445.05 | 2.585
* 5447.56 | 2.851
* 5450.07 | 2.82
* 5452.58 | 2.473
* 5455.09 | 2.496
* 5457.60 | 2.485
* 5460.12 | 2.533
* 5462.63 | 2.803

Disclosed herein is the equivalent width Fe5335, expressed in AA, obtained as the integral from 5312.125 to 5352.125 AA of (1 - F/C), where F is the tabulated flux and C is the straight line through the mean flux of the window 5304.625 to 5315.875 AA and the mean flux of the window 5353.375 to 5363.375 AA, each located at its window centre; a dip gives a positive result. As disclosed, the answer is 5.2 AA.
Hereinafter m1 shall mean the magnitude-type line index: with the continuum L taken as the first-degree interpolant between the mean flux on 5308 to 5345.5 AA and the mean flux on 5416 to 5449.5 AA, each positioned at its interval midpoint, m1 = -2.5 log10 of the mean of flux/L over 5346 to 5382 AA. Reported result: -0.05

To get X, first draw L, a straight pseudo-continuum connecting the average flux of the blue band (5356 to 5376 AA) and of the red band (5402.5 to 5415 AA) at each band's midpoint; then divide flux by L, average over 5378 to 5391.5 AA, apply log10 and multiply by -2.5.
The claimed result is -0.08 mag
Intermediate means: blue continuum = 2.81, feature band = 2.95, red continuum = 2.66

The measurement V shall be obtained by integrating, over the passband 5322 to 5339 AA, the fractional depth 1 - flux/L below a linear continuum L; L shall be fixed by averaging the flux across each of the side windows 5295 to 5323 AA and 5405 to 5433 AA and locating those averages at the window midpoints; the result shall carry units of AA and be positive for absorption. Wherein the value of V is 2.7 AA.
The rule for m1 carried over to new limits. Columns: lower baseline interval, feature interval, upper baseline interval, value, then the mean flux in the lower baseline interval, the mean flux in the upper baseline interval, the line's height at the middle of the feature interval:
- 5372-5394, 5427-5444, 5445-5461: -0.033 mag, 2.96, 2.61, 2.7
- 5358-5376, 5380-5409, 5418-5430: 0.021 mag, 2.8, 2.99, 2.89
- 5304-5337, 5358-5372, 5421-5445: -0.026 mag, 2.63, 2.82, 2.7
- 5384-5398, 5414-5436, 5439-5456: -0.083 mag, 2.92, 2.61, 2.74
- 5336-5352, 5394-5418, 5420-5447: -0.029 mag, 2.38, 2.81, 2.68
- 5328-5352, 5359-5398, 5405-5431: -0.105 mag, 2.37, 2.87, 2.61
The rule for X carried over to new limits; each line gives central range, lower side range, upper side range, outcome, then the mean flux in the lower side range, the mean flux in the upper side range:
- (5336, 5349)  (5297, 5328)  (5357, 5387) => 0.20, 2.8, 2.88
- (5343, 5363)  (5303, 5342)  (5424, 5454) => -0.02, 2.59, 2.75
